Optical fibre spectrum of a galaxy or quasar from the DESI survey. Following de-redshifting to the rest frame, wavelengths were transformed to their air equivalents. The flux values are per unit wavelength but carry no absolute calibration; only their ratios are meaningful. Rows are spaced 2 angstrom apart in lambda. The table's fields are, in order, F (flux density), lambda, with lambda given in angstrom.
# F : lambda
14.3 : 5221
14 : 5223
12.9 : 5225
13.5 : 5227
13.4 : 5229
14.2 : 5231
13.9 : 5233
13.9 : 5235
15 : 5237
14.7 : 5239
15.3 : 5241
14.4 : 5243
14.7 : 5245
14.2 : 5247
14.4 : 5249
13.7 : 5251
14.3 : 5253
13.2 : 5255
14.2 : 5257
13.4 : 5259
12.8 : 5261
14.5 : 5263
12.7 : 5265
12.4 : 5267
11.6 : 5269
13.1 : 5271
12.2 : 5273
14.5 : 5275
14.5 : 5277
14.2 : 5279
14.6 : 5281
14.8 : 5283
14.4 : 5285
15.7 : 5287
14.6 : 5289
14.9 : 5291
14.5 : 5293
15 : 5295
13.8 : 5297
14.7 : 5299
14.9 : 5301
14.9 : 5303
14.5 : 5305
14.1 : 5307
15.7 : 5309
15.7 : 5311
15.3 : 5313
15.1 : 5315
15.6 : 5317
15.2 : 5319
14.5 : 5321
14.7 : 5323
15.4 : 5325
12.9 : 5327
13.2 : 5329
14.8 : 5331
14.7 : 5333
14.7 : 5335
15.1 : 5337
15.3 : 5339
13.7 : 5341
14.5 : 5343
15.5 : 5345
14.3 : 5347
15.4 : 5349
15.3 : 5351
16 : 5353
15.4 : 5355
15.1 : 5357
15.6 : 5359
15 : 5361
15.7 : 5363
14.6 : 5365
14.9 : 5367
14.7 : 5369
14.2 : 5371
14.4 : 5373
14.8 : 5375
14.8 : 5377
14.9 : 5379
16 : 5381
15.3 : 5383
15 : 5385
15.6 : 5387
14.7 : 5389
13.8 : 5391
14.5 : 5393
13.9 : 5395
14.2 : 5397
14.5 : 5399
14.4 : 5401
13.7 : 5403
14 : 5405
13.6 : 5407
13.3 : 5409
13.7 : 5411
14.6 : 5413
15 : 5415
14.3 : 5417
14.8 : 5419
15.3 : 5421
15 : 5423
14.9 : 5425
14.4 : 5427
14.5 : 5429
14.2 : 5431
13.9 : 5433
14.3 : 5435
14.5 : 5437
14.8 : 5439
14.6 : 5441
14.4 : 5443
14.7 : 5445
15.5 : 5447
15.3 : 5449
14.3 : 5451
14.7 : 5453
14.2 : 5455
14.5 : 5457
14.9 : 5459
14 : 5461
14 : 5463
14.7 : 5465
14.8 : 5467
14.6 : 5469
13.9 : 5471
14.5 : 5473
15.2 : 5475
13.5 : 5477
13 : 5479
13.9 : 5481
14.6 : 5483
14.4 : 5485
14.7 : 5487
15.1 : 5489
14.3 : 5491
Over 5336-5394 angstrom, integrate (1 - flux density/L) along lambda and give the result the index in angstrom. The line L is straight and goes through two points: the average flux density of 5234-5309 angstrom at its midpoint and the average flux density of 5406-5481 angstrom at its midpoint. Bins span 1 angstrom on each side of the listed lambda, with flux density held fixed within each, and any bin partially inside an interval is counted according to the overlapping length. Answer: -2.66 angstrom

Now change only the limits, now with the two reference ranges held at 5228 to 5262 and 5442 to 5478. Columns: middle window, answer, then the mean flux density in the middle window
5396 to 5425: 0.2 angstrom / 14.3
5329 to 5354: -1.0 angstrom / 14.9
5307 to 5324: -1.1 angstrom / 15.2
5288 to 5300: -0.3 angstrom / 14.6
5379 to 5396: -0.5 angstrom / 14.9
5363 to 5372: -0.2 angstrom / 14.7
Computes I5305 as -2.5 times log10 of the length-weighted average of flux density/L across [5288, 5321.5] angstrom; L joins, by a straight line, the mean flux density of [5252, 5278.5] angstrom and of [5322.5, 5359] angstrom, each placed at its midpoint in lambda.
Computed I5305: -0.06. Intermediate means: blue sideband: 13.4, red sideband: 14.8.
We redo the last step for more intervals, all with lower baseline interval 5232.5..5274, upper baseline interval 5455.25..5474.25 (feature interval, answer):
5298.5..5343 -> -0.06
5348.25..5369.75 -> -0.09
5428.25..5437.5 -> 0.01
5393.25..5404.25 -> 0.00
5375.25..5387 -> -0.08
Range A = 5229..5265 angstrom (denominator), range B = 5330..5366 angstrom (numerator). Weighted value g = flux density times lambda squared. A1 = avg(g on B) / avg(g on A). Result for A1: 1.1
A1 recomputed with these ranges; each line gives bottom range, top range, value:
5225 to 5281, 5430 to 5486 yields 1.13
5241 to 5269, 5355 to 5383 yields 1.14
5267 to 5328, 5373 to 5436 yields 1.04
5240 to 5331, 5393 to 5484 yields 1.07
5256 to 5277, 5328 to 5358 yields 1.16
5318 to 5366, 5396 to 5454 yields 1.00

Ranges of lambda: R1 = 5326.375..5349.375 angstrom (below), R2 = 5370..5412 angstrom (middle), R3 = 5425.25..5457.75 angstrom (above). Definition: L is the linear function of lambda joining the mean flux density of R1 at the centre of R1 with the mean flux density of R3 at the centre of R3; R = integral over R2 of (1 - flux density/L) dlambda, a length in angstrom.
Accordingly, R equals 0.3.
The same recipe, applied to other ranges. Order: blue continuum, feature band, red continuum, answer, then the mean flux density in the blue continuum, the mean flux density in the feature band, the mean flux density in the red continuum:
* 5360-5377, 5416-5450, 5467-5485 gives -0.56 angstrom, 14.8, 14.7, 14.2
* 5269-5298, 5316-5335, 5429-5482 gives -0.36 angstrom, 14.2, 14.6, 14.4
